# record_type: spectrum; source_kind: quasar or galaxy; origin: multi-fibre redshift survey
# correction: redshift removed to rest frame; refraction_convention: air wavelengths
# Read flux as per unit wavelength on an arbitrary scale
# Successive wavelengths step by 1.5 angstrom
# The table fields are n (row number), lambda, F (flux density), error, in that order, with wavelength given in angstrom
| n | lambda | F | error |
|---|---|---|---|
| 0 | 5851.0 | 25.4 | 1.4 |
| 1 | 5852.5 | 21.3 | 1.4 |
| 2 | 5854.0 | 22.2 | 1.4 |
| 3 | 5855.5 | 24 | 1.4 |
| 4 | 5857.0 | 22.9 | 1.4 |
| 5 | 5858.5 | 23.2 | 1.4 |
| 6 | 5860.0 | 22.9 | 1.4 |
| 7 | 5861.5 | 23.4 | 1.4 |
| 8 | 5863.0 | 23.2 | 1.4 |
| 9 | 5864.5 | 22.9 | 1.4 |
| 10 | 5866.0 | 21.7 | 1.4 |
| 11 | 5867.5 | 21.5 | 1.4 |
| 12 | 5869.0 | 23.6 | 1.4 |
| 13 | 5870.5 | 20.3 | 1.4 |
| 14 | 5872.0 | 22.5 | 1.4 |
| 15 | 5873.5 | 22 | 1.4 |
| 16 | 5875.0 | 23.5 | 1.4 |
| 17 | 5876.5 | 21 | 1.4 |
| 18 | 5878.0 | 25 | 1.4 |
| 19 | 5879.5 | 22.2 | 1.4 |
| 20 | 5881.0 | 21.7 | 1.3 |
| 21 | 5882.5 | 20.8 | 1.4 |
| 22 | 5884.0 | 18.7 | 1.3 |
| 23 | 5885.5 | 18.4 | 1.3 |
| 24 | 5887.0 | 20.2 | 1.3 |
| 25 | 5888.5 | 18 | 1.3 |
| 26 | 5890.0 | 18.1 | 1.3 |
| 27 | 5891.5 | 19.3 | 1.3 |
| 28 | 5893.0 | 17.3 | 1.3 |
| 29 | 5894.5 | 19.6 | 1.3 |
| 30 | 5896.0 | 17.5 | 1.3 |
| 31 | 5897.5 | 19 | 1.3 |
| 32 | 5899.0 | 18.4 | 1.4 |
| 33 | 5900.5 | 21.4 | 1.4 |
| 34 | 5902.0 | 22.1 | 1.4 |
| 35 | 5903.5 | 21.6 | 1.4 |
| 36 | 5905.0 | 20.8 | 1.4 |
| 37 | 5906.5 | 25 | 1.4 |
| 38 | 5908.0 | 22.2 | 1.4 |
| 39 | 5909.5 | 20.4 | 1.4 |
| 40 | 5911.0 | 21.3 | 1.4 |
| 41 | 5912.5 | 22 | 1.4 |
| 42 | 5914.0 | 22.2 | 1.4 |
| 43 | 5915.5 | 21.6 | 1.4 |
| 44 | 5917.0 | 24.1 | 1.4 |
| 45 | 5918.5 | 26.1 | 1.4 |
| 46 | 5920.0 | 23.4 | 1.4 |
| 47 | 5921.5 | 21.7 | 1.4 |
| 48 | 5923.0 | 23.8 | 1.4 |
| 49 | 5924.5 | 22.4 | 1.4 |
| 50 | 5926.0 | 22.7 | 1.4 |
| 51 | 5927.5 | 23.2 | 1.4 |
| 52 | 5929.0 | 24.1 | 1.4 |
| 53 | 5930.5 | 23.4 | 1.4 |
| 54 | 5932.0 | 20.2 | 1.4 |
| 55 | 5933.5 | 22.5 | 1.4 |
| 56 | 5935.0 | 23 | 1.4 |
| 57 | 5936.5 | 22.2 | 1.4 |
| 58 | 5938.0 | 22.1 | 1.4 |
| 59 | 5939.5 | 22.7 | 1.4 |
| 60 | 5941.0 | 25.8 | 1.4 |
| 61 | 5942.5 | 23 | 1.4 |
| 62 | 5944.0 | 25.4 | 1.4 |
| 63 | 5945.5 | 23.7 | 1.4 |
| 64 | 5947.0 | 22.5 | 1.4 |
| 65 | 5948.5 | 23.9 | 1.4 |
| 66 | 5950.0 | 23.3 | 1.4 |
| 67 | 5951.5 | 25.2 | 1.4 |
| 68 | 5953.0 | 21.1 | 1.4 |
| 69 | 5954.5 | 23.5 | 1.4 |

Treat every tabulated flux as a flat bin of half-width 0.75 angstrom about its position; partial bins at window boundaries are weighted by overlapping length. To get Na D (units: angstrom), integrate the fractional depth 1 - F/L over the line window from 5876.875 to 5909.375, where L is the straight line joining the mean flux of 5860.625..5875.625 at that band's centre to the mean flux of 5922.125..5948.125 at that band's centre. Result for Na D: 3.4 angstrom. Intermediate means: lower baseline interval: 22.5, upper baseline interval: 23.1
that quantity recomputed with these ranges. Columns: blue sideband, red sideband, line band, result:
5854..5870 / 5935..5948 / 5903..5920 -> 0.5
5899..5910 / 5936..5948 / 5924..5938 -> 0.2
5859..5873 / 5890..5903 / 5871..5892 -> 0.1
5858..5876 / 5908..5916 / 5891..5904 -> 1.4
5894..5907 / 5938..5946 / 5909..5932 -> -0.6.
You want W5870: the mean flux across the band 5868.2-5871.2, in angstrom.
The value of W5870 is 22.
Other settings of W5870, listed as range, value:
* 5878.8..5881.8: 21.9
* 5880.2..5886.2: 19.9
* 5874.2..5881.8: 22.7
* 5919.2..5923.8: 23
